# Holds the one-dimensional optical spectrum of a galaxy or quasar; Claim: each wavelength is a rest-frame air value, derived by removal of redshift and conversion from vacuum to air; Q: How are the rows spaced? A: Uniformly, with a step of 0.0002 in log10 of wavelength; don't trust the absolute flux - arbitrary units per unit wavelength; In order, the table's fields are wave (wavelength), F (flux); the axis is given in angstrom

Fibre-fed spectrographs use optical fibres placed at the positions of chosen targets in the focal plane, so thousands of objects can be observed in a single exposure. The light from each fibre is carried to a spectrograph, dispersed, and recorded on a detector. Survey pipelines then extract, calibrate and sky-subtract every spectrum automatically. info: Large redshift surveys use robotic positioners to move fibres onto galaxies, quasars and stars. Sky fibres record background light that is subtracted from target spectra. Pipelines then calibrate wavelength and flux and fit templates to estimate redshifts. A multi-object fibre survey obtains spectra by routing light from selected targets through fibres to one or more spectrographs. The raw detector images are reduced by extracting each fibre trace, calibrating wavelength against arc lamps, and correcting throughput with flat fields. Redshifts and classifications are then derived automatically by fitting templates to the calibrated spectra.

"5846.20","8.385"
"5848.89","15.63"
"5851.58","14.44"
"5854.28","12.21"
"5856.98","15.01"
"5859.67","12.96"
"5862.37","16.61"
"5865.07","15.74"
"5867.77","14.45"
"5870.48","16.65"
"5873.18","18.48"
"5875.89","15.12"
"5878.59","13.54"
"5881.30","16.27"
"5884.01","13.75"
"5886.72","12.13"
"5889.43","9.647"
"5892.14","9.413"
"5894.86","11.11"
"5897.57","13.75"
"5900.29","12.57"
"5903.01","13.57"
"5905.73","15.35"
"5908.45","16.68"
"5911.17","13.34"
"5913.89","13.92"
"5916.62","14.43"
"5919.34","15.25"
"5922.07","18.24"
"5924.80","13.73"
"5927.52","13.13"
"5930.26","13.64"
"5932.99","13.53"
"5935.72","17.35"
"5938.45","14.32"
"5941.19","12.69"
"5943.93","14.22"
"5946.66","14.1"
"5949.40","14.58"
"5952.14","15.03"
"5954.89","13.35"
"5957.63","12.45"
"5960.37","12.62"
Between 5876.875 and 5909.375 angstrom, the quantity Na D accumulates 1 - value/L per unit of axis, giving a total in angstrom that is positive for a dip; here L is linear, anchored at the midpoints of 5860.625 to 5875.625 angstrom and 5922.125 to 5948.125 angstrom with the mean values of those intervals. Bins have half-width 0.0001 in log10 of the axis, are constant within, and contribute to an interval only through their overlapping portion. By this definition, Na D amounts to 4.9 angstrom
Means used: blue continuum 16.2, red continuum 14.3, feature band 13.1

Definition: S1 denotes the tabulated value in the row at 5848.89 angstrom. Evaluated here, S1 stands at 15.63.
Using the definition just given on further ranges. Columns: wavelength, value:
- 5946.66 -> 14.1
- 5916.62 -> 14.43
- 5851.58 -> 14.44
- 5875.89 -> 15.12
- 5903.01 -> 13.57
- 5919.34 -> 15.25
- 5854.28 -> 12.21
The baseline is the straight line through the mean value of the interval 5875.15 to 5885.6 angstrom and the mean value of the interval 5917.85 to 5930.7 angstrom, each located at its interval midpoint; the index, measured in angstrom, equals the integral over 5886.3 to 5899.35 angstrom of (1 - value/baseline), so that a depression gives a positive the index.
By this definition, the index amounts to 3.1 angstrom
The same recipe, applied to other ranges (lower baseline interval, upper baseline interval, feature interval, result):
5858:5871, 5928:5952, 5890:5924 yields 1.86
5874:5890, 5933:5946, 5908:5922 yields -0.72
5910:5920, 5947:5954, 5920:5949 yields -0.23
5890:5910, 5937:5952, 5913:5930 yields -1.47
